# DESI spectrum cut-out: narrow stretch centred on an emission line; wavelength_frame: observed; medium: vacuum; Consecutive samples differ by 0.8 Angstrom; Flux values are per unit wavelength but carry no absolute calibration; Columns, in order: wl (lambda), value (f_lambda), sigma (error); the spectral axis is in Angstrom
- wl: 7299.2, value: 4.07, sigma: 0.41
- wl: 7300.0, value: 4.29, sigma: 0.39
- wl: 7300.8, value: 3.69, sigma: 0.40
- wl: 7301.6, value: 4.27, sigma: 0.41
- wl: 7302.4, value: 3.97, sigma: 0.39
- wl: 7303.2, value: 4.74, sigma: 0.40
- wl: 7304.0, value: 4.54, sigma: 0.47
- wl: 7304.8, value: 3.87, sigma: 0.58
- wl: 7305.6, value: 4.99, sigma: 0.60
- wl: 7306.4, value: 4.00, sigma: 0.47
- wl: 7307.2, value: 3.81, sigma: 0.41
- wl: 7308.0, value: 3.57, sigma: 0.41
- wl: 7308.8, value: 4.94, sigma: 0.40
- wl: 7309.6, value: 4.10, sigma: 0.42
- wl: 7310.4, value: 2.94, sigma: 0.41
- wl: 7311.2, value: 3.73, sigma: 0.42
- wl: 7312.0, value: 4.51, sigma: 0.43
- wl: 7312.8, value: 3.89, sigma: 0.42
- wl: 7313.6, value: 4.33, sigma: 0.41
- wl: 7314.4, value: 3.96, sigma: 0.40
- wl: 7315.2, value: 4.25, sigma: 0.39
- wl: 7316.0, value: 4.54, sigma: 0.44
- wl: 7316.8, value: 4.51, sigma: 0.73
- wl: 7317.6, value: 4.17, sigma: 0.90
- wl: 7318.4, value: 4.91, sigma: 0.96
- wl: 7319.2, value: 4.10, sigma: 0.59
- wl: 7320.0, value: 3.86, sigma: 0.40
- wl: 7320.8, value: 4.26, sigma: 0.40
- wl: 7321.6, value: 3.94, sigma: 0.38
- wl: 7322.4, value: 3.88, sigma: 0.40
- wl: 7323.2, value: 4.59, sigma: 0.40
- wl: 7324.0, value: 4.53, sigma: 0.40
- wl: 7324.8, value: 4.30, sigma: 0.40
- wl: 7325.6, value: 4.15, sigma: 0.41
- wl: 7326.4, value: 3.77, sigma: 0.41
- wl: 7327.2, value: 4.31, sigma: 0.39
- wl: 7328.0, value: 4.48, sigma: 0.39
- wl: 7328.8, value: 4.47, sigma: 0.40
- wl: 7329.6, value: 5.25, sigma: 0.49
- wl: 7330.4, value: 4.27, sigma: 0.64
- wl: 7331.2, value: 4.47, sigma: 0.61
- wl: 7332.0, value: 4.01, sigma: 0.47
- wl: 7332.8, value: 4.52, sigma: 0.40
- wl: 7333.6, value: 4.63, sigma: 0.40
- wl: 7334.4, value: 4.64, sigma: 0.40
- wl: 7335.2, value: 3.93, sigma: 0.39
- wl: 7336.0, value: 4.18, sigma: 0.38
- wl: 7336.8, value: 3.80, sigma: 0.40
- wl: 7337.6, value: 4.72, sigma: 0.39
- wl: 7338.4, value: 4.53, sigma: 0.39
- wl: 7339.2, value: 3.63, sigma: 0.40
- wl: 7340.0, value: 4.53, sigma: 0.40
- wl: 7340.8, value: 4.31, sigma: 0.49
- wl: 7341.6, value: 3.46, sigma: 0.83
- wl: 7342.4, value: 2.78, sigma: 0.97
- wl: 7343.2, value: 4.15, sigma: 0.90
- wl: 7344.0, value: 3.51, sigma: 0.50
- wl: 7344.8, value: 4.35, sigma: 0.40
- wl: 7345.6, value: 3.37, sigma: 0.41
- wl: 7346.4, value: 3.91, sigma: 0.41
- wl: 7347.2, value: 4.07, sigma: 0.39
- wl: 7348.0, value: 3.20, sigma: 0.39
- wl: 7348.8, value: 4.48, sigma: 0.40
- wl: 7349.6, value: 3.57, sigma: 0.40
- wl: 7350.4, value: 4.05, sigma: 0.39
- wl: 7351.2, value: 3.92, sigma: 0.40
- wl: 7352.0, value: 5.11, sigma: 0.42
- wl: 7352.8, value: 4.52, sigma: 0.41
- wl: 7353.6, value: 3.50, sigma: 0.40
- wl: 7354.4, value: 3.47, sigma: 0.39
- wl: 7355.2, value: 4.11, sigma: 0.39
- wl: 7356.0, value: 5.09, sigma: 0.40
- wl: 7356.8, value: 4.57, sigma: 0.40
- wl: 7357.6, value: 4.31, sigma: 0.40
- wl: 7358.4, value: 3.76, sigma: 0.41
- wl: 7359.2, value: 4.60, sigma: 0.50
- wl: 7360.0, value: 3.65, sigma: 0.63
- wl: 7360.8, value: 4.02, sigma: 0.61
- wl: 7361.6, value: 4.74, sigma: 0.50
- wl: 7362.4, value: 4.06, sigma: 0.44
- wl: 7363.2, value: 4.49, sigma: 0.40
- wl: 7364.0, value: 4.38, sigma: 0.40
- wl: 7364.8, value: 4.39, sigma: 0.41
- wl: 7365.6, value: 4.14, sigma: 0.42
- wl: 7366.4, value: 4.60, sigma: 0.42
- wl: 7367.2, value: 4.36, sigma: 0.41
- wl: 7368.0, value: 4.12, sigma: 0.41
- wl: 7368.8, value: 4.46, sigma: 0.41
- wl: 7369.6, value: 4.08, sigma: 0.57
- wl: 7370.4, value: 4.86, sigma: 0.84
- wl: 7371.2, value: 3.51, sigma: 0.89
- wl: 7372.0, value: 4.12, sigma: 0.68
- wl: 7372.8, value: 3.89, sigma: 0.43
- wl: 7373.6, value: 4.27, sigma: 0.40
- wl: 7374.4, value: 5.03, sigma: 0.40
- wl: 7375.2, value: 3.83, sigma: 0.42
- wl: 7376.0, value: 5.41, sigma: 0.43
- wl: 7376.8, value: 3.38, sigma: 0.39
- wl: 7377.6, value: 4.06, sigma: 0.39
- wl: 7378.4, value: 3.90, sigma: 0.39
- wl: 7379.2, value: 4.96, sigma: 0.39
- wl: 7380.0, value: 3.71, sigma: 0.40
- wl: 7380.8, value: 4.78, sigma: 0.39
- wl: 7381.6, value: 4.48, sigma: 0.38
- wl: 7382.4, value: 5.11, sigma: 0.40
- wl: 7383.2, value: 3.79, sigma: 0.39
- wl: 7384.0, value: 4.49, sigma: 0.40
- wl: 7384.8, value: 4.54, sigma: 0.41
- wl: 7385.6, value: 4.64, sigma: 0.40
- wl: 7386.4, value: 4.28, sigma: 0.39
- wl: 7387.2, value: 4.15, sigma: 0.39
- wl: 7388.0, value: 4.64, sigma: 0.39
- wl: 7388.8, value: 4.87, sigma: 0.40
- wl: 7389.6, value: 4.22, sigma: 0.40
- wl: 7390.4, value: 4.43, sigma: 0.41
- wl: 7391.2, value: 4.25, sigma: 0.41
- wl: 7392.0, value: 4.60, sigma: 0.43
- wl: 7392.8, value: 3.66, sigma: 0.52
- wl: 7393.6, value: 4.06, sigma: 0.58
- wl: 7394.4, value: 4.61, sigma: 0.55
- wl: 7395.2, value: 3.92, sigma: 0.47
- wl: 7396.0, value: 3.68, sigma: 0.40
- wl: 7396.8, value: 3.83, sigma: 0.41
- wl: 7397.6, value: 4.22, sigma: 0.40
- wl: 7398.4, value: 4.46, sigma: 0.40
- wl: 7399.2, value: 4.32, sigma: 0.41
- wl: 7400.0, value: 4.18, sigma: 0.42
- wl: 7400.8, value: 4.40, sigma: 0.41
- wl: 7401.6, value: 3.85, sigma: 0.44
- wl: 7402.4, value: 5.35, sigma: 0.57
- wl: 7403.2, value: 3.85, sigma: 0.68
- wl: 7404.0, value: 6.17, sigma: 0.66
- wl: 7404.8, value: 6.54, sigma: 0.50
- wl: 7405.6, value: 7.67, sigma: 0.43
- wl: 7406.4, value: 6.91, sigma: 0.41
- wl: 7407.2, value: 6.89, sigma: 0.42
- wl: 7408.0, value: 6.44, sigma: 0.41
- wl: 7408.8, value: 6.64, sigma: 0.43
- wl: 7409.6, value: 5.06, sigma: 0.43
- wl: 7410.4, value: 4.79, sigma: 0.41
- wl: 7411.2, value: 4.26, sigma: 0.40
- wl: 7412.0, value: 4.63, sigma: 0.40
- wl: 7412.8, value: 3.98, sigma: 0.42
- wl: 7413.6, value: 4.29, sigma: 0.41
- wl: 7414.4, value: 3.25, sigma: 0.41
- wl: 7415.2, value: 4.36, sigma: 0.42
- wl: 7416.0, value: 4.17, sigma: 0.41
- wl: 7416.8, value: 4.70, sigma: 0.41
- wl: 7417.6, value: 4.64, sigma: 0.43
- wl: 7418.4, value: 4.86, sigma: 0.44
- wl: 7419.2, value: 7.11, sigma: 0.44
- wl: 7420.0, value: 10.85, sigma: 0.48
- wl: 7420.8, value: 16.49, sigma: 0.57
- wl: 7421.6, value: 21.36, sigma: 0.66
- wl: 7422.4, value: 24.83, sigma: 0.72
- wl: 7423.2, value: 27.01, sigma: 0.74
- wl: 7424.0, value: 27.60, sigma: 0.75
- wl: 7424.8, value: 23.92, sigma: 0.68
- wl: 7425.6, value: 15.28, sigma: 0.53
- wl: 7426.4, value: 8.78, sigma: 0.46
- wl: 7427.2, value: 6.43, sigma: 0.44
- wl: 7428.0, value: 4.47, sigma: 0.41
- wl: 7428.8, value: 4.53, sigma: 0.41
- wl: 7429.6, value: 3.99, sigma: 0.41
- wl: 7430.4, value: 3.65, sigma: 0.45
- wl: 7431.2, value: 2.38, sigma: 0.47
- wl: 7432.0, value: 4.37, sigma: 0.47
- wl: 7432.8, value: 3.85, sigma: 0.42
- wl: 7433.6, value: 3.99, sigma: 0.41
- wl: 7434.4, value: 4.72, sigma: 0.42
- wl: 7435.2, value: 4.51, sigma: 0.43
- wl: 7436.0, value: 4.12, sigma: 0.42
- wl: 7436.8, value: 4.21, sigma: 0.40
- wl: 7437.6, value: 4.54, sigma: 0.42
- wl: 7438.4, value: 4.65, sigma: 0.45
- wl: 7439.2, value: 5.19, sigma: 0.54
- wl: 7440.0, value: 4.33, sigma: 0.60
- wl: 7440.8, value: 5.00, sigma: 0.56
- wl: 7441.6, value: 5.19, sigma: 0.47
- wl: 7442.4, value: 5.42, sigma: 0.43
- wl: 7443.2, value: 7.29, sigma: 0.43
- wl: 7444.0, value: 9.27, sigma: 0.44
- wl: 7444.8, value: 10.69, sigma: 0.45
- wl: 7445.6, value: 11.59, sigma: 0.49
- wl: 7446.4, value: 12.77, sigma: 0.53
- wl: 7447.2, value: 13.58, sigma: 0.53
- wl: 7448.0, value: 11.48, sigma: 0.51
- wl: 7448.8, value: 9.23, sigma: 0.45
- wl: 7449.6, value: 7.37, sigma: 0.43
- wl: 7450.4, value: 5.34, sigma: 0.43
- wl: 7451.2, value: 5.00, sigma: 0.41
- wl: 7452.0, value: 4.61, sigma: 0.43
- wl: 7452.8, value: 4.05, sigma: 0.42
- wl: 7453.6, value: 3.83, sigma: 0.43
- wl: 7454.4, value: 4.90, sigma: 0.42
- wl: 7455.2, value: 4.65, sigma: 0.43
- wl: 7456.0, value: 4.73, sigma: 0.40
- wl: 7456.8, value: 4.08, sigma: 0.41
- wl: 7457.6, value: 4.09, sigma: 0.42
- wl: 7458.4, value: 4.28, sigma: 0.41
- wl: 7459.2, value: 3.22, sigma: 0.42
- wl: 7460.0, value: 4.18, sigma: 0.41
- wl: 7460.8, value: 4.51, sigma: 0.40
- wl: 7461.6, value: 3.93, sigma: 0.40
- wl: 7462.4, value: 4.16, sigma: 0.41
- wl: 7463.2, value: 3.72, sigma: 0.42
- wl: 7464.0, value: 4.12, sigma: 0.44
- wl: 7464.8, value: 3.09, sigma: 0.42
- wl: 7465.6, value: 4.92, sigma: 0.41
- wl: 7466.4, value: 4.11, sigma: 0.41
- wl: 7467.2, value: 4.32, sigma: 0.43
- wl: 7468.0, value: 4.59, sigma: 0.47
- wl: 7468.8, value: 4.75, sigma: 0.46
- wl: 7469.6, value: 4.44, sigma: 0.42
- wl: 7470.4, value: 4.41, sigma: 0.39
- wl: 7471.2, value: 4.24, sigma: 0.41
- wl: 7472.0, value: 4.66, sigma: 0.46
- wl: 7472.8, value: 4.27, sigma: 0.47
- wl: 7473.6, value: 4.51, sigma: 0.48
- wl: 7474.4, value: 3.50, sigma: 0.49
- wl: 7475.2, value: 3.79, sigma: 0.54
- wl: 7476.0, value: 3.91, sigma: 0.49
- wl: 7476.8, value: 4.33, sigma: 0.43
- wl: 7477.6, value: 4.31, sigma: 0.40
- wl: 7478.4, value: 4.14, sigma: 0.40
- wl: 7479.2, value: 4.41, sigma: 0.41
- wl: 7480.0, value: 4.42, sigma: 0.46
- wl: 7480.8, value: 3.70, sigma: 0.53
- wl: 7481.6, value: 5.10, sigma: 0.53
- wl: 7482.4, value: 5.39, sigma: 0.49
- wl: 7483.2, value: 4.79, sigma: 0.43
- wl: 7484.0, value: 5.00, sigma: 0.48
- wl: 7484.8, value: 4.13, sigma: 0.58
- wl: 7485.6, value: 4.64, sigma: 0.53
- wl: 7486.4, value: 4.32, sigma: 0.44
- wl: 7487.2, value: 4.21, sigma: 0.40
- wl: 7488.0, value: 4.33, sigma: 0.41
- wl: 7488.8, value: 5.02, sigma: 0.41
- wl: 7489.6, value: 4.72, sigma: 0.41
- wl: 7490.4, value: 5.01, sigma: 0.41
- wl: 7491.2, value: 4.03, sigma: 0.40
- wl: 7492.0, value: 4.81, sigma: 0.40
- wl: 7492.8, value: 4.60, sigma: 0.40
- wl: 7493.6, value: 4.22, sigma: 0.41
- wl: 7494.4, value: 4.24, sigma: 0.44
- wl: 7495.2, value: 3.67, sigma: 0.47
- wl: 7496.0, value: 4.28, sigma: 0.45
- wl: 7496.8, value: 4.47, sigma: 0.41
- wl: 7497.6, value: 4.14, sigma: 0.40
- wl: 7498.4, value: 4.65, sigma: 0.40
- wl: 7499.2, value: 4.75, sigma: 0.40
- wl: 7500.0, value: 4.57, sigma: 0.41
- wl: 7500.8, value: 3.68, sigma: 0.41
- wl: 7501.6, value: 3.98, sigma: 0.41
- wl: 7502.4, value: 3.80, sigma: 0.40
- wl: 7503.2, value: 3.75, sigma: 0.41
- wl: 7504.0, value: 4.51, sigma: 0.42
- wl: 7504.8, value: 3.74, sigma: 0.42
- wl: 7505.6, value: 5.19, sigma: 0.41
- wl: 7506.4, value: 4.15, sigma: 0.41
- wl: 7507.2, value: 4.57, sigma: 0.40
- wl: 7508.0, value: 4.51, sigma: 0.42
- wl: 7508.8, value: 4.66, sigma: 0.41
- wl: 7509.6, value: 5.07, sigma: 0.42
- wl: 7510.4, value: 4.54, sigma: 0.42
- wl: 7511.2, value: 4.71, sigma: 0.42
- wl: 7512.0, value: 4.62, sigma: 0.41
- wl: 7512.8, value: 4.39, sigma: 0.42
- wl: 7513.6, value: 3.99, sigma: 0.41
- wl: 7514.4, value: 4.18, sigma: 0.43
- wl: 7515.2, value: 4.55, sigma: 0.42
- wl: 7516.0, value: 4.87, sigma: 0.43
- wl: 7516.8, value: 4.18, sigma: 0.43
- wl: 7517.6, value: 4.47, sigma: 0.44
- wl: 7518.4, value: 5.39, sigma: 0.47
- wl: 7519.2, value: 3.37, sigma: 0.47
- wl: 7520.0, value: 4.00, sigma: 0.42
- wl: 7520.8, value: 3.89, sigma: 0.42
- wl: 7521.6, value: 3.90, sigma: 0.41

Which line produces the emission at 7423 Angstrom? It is H-alpha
